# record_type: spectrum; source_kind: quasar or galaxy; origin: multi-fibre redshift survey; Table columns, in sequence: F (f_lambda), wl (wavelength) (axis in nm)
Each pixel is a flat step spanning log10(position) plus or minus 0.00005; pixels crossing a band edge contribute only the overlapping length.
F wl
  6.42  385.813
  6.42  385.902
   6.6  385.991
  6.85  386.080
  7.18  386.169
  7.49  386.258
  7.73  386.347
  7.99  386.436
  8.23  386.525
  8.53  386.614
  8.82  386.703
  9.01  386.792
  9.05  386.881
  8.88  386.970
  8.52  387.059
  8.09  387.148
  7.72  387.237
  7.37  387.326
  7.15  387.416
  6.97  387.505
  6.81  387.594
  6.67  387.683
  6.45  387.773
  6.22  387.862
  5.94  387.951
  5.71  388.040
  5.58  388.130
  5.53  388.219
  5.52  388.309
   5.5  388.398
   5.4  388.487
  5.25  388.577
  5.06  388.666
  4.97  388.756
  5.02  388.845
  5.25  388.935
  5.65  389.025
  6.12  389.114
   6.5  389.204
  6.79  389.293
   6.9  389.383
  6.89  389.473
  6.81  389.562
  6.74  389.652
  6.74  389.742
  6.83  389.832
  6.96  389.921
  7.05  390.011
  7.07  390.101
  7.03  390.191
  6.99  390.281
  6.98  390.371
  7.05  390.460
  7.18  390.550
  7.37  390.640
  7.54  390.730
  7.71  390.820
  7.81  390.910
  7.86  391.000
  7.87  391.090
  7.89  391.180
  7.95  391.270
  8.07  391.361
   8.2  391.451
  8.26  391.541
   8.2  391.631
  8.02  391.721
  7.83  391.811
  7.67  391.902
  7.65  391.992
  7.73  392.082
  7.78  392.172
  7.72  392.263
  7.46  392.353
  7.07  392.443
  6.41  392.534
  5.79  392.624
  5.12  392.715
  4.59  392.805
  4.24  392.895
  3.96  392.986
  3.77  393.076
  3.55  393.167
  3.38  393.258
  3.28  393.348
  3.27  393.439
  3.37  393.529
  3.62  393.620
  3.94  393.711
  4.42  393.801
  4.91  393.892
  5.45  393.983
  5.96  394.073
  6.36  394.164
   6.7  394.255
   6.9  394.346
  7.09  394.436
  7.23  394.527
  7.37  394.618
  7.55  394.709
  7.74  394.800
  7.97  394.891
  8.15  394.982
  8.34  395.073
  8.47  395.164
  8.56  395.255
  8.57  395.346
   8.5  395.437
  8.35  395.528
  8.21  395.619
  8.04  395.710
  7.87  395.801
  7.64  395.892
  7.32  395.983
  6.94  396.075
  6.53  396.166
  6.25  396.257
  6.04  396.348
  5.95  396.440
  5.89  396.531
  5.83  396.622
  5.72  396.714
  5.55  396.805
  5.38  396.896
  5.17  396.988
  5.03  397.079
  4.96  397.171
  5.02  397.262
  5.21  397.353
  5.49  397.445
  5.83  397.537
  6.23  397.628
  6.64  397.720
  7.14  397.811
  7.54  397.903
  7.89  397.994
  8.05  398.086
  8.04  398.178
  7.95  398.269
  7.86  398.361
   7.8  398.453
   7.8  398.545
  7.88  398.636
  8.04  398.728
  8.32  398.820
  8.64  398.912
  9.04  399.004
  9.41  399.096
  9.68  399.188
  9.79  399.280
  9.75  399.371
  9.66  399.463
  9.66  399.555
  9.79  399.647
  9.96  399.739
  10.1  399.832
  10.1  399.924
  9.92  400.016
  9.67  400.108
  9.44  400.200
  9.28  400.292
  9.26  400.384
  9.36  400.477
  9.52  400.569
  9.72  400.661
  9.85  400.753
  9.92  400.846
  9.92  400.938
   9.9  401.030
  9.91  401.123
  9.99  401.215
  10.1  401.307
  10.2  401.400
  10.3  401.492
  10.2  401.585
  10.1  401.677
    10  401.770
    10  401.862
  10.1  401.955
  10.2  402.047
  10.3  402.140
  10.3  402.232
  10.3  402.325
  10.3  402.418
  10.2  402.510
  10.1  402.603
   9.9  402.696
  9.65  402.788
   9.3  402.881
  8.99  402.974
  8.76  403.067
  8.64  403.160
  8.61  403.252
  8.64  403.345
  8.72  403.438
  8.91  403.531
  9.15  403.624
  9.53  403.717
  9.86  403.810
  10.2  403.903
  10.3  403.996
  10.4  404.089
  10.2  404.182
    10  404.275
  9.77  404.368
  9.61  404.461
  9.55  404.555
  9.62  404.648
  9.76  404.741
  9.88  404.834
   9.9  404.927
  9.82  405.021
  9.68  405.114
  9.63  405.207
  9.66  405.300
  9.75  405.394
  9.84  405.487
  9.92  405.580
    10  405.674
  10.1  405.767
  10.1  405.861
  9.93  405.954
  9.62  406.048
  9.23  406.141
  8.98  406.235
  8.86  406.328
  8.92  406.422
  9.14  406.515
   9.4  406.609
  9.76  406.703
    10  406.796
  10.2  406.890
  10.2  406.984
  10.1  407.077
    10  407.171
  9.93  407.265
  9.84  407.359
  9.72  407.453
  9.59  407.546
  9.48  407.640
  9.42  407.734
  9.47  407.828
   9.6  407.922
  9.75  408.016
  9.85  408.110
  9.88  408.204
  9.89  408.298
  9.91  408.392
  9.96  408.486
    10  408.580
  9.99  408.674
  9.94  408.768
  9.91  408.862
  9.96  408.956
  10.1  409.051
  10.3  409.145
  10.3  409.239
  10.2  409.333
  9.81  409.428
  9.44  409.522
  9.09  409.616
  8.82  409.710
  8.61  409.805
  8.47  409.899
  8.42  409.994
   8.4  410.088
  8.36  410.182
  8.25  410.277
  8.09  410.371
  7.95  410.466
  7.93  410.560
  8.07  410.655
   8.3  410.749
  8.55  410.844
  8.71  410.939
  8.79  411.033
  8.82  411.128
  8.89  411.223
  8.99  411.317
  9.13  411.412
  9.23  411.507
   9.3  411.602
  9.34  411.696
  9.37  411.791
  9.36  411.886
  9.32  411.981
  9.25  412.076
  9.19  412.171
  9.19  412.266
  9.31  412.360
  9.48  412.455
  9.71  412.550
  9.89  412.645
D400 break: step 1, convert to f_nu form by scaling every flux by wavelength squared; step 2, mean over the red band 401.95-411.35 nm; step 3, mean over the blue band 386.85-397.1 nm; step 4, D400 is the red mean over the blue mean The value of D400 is 1.55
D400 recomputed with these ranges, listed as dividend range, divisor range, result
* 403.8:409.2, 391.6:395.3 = 1.69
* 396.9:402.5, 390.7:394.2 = 1.48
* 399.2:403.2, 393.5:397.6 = 1.56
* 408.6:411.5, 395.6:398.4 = 1.47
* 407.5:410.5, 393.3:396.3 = 1.51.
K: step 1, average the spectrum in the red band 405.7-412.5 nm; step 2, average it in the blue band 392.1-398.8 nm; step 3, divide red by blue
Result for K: 1.5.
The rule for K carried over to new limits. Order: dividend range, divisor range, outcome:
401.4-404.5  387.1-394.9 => 1.52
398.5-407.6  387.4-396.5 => 1.47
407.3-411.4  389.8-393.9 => 1.44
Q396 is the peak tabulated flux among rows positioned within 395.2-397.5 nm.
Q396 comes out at 8.57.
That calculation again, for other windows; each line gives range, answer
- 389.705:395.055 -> 8.26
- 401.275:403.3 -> 10.3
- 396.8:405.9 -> 10.4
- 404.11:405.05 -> 10.2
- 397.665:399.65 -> 9.79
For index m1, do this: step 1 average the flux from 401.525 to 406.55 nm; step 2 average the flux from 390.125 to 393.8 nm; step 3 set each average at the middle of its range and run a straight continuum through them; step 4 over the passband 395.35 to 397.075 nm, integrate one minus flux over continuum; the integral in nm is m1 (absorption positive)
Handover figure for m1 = 0.18 nm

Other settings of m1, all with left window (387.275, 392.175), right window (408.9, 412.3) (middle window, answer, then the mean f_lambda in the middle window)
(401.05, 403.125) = -0.47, 9.95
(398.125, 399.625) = -0.18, 8.72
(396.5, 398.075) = 0.34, 5.96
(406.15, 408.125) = -0.22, 9.62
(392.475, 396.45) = 0.61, 6.23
